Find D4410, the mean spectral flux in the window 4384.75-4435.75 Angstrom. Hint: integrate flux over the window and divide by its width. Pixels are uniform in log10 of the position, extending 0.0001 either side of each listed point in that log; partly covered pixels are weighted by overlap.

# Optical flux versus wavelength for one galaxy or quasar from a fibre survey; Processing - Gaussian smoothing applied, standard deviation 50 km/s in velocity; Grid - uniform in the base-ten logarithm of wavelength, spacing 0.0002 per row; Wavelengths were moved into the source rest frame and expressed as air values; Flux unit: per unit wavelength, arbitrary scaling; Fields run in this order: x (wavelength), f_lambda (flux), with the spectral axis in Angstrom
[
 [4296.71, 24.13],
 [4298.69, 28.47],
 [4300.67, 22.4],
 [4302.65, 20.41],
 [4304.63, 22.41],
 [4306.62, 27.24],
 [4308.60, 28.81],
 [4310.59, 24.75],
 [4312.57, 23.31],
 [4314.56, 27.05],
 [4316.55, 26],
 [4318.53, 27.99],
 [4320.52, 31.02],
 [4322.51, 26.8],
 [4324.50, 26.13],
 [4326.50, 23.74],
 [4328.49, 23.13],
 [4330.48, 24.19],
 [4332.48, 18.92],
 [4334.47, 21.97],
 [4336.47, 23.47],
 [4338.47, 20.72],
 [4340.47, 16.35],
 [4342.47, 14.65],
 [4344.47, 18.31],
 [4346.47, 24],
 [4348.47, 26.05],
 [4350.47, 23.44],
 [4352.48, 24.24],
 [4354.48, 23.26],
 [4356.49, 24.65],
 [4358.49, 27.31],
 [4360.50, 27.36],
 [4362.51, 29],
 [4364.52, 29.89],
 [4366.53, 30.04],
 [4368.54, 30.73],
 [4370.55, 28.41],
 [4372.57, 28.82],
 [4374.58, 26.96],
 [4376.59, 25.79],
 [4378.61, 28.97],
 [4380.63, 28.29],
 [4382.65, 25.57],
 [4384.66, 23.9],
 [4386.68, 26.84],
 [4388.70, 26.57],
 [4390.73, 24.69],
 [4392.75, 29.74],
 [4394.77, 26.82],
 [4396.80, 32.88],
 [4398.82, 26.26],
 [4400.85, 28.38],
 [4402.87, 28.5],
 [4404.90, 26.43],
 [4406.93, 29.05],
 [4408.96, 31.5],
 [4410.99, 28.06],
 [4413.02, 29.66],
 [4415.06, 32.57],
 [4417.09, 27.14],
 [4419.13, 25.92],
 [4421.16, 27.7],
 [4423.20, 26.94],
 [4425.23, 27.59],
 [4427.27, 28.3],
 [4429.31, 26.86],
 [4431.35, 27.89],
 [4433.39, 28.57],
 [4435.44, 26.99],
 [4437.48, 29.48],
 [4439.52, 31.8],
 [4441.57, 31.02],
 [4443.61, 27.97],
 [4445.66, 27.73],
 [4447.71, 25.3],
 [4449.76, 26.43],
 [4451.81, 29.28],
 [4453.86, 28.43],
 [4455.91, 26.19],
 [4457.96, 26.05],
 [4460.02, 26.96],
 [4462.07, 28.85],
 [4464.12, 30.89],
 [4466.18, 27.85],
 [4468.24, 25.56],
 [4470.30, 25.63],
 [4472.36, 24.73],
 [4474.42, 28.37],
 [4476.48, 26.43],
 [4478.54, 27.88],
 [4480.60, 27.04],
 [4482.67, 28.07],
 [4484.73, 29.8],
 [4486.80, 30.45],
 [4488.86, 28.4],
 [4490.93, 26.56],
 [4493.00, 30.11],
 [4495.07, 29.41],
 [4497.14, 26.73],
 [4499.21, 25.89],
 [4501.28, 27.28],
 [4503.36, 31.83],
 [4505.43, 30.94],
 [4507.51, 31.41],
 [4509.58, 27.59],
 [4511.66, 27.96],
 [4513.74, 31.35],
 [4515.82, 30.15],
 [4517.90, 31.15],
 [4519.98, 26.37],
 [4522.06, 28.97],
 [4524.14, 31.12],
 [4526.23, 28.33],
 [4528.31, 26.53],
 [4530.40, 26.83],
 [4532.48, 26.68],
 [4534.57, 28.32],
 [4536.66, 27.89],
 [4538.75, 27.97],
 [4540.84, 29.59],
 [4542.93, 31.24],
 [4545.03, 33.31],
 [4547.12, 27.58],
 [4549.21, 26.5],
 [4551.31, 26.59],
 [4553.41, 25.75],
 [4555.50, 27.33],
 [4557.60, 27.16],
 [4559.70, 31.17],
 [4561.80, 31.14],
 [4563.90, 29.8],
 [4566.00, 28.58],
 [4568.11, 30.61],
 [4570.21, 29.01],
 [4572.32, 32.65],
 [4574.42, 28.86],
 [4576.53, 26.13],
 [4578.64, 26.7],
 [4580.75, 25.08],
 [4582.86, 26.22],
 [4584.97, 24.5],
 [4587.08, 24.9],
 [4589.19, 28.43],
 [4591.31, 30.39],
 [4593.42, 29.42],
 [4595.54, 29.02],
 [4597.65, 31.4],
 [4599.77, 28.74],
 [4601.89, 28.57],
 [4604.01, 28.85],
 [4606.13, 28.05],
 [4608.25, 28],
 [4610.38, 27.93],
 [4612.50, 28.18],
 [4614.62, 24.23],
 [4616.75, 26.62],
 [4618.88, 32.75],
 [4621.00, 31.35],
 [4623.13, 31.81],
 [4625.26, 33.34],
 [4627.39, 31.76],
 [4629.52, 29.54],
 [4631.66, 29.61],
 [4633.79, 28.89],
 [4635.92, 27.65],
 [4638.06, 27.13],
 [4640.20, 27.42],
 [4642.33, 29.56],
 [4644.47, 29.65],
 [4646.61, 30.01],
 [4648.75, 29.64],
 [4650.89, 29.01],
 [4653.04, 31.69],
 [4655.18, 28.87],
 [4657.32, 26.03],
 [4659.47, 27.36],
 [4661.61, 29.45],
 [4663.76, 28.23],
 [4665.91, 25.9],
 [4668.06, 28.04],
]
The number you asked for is 28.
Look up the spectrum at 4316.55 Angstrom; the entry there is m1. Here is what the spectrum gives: 26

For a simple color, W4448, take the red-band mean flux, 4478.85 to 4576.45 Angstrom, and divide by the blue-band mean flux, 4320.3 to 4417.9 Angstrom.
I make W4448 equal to 1.1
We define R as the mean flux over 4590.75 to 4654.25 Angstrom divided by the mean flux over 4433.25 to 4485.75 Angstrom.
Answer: 1.06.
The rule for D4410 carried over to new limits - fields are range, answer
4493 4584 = 28.7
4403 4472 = 28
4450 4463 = 27.5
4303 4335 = 25.2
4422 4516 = 28.2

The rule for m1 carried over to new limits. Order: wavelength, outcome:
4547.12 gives 27.58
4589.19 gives 28.43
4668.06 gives 28.04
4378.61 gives 28.97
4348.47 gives 26.05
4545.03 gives 33.31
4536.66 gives 27.89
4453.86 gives 28.43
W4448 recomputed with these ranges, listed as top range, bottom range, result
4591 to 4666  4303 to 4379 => 1.16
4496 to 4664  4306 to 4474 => 1.08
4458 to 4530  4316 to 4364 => 1.19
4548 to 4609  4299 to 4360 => 1.19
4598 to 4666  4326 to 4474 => 1.09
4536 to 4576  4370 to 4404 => 1.06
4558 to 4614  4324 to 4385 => 1.15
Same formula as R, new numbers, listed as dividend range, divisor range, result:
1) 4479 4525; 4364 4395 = 1.05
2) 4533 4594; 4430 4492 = 1.02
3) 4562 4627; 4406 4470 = 1.02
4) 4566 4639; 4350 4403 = 1.05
